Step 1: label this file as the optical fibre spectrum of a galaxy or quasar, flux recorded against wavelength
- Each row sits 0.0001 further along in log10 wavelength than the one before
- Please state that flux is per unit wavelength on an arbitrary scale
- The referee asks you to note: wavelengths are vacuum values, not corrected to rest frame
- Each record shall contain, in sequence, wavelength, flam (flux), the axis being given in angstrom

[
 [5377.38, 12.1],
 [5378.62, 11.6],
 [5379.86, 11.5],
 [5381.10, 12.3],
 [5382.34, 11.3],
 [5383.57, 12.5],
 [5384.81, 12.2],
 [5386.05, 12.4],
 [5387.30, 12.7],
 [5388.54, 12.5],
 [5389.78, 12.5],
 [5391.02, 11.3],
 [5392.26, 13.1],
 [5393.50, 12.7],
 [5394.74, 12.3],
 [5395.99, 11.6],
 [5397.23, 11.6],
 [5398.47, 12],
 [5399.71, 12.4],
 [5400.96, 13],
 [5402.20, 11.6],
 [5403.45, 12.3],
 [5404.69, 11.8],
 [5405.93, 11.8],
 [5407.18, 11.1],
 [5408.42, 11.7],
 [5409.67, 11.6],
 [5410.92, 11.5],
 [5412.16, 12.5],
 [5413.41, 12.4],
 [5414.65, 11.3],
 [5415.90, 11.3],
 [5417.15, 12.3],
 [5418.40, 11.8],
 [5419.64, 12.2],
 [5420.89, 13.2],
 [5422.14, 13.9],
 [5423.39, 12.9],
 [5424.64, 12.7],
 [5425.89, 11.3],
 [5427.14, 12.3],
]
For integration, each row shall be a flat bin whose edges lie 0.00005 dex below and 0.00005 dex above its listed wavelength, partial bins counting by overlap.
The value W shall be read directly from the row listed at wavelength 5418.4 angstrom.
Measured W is 11.8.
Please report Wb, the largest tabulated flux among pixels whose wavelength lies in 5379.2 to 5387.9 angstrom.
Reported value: 12.7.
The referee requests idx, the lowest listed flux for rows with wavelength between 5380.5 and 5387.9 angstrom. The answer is 11.3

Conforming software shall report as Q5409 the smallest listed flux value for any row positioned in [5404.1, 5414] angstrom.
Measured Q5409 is 11.1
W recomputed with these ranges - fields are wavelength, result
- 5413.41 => 12.4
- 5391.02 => 11.3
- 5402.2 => 11.6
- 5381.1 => 12.3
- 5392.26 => 13.1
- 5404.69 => 11.8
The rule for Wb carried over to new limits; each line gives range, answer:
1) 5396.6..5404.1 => 13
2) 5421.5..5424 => 13.9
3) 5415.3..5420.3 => 12.3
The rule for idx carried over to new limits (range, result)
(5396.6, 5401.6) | 11.6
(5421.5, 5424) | 12.9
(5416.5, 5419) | 11.8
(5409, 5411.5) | 11.5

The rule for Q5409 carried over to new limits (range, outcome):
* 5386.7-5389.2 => 12.5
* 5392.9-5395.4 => 12.3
